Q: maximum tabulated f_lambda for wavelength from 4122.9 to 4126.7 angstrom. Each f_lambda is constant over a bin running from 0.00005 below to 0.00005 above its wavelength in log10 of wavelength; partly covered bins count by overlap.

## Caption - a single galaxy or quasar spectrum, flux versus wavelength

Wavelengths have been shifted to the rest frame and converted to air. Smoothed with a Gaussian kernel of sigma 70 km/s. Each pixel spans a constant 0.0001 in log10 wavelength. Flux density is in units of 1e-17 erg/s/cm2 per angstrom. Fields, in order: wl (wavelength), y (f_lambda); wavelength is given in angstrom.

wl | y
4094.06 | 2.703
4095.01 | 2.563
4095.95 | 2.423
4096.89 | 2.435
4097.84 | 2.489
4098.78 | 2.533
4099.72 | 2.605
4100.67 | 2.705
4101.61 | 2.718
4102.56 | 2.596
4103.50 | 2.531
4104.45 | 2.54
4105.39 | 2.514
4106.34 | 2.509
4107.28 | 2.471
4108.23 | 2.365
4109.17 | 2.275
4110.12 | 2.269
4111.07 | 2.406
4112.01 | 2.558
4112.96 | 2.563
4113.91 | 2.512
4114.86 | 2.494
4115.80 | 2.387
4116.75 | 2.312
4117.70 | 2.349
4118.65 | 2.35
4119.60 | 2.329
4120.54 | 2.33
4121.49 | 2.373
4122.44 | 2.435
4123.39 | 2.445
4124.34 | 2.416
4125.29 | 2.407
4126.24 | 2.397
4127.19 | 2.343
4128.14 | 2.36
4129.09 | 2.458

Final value 2.445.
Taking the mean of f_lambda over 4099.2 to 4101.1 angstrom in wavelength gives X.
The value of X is 2.65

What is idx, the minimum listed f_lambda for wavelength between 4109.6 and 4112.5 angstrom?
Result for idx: 2.269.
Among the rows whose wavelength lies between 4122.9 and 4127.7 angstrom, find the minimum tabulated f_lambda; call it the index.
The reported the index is 2.343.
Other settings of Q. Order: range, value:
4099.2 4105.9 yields 2.718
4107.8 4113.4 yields 2.563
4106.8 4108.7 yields 2.471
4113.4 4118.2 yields 2.512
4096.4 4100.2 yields 2.605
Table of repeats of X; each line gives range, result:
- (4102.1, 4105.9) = 2.54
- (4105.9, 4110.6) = 2.38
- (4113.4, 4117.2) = 2.43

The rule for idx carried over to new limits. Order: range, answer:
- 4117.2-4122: 2.329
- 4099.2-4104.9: 2.531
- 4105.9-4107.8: 2.471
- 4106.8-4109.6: 2.275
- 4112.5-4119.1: 2.312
